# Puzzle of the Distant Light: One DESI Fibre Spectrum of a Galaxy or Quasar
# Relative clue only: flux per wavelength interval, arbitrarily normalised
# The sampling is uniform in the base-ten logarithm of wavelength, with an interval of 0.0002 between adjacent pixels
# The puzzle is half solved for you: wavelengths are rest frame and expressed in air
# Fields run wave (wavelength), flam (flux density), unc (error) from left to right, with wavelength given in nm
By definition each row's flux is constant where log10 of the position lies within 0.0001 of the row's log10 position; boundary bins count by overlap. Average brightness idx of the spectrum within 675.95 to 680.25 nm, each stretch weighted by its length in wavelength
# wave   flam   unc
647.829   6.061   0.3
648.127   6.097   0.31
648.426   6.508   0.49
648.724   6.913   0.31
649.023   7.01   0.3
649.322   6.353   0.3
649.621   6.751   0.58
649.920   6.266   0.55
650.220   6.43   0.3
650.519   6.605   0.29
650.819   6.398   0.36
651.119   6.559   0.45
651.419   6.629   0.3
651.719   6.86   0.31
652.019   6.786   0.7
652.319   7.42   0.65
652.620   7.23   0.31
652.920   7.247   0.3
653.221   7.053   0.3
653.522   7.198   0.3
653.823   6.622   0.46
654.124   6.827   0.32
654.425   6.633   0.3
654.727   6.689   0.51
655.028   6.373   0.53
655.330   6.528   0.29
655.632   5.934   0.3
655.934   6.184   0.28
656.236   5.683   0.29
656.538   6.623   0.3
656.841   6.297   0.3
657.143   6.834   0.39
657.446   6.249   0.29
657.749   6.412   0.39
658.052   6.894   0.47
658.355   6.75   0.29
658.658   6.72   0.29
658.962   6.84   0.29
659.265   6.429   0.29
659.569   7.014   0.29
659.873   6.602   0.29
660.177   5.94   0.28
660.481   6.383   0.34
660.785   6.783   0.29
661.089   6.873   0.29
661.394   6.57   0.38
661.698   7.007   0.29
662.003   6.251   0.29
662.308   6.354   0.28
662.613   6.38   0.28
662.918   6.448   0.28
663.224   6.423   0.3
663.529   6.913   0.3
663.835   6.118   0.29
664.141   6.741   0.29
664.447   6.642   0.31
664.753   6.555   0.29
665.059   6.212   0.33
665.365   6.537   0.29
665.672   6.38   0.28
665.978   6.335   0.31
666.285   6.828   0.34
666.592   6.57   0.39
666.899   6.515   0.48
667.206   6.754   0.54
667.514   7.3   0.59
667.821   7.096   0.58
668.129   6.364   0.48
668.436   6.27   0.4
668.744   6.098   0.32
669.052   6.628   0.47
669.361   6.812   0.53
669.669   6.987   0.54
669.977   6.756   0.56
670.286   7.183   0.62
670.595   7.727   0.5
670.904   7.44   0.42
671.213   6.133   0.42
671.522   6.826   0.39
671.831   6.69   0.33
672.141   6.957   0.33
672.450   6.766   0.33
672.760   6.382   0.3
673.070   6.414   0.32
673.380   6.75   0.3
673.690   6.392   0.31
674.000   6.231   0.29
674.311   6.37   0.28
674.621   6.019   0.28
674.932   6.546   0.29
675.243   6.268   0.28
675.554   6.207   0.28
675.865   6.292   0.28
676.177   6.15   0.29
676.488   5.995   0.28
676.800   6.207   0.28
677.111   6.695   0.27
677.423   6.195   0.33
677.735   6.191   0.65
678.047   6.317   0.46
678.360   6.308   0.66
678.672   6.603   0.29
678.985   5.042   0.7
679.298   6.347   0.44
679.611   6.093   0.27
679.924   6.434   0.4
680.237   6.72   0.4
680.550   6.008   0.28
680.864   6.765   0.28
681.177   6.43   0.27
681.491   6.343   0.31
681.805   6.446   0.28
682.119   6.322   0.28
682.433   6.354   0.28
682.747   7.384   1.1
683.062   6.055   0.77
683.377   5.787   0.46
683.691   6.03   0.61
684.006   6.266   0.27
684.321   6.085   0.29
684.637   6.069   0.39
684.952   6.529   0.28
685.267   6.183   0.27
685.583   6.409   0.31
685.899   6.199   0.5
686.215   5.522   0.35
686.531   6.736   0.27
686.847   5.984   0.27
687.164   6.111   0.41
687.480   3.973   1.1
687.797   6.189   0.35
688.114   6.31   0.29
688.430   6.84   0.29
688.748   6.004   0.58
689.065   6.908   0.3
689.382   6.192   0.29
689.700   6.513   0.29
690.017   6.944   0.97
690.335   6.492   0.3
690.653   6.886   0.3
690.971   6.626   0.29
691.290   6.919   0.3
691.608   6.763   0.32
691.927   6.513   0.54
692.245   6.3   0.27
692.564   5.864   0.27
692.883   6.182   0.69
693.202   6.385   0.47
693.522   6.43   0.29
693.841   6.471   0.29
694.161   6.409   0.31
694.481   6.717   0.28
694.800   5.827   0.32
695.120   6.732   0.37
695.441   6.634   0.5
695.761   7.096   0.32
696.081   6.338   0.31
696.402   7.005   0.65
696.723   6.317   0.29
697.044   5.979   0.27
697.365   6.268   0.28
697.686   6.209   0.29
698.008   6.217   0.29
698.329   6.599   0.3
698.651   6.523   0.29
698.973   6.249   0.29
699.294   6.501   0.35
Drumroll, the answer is 6.22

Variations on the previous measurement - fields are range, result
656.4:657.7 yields 6.49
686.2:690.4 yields 6.21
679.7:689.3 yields 6.24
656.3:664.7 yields 6.56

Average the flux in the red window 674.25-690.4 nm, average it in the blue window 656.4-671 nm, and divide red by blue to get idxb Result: 0.94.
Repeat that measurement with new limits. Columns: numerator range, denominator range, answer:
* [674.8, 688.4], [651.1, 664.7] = 0.94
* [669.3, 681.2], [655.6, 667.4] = 0.99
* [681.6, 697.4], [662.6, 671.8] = 0.95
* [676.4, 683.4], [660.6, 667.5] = 0.96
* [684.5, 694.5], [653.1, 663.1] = 0.97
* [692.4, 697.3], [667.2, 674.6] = 0.96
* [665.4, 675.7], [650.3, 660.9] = 1.00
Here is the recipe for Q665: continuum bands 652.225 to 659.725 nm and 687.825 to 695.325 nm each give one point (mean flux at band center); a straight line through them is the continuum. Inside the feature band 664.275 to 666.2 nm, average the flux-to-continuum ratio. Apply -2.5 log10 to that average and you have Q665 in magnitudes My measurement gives 0.025 mag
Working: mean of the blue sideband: 6.66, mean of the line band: 6.46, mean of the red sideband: 6.48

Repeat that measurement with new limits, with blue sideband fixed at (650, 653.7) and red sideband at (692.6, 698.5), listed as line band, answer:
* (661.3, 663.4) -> 0.042 mag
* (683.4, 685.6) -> 0.059 mag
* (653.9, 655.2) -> 0.032 mag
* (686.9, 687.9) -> 0.194 mag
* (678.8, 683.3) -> 0.040 mag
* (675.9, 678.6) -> 0.056 mag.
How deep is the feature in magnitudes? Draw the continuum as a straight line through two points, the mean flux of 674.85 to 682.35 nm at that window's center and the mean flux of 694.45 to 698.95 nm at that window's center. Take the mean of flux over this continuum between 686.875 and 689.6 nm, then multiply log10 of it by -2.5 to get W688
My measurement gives 0.05 mag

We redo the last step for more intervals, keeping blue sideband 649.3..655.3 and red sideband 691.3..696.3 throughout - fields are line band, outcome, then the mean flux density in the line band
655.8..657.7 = 0.07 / 6.32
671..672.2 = -0.01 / 6.67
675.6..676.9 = 0.07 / 6.16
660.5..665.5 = 0.02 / 6.55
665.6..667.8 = -0.01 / 6.71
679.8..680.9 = 0.02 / 6.45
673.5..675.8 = 0.05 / 6.3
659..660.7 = 0.03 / 6.51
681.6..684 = 0.03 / 6.34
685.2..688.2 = 0.10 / 5.94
